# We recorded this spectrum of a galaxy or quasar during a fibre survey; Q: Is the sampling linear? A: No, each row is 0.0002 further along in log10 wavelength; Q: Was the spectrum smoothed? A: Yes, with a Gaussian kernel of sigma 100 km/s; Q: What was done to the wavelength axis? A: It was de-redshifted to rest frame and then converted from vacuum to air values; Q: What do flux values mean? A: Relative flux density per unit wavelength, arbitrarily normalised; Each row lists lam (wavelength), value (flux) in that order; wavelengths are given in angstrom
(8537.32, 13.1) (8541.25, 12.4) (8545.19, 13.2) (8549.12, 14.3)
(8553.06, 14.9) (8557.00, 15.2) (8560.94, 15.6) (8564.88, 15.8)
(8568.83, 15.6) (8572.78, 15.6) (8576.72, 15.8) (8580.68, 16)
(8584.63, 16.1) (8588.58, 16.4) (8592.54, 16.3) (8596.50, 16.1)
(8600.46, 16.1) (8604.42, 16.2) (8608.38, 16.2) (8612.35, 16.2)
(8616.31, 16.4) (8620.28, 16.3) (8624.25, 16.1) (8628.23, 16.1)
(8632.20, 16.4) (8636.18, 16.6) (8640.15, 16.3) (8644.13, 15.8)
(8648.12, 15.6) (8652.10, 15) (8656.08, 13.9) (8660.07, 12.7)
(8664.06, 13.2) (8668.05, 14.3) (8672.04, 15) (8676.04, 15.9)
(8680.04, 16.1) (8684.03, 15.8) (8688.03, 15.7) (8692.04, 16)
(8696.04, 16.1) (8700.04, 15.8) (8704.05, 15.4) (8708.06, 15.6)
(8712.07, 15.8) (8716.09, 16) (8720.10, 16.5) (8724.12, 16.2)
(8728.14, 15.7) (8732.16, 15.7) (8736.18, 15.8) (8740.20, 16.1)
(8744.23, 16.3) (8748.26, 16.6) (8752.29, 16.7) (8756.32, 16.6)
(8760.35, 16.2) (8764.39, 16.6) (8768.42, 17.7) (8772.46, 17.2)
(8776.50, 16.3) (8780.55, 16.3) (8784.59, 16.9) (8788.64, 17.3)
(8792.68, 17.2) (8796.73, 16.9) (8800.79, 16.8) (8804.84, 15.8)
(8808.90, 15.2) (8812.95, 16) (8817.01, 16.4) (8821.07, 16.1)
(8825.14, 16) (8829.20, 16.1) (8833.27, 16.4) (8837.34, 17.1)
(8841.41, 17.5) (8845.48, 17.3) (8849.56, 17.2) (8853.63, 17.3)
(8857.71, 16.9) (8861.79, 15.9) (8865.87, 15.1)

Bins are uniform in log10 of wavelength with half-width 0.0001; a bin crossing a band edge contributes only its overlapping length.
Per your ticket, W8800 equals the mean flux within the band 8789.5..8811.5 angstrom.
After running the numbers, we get 16.4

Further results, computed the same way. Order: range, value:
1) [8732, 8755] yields 16.3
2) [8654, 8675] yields 13.9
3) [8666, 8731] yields 15.7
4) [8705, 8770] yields 16.2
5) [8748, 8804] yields 16.8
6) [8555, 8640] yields 16.1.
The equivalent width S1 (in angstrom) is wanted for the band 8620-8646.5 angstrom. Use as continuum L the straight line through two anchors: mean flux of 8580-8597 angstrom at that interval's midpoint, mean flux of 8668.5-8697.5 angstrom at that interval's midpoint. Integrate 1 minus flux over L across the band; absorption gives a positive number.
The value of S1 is -0.4 angstrom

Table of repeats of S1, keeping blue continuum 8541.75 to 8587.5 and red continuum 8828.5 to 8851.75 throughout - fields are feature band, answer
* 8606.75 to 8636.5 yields -1.3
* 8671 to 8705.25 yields 0.5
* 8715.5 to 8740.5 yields 0.4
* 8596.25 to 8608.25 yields -0.5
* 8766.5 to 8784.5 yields -0.3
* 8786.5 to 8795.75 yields -0.3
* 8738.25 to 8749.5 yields 0.0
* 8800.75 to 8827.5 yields 1.3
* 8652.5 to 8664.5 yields 1.8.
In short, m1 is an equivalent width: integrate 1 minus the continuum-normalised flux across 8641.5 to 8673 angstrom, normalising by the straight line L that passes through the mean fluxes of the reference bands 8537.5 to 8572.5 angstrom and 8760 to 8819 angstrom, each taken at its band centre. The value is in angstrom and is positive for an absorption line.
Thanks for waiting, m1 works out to 2.1 angstrom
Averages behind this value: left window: 14.6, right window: 16.6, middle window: 14.5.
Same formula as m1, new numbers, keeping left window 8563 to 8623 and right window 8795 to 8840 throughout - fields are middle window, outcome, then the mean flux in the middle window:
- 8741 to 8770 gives -0.7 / 16.6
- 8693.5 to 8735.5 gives 0.8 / 15.9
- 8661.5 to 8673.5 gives 1.5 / 14.1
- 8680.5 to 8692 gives 0.2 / 15.8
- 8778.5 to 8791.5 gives -0.5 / 16.9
